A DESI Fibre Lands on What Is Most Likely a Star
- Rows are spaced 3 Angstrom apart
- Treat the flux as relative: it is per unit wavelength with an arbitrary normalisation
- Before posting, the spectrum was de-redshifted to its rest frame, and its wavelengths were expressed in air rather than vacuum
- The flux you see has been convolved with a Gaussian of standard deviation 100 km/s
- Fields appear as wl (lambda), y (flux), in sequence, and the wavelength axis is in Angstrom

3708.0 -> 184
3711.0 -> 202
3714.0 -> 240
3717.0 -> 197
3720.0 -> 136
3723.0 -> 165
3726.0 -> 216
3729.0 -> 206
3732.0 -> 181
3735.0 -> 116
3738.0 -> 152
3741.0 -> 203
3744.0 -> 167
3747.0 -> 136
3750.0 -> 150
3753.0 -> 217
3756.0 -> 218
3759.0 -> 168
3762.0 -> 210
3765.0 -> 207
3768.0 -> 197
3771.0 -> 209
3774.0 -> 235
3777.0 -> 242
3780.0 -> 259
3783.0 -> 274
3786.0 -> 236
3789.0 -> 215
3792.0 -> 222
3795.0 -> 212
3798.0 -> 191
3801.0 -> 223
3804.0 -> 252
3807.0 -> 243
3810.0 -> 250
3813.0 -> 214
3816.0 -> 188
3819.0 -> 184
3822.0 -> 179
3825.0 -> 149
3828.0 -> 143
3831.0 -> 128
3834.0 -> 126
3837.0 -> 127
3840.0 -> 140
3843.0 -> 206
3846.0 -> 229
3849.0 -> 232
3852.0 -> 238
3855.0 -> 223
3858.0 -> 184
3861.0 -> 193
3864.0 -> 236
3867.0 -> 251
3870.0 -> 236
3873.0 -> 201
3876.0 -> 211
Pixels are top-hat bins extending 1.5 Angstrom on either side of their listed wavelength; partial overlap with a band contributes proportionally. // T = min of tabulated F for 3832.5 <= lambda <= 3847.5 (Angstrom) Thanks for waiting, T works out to 126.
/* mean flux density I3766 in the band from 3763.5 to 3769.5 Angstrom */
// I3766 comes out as 202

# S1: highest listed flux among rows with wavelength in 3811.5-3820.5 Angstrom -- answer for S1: 214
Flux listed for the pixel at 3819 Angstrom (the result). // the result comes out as 184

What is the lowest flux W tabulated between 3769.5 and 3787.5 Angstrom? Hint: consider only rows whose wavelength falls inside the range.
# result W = 209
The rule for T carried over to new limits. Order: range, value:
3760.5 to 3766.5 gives 207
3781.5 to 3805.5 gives 191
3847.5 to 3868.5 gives 184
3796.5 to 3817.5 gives 188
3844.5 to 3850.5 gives 229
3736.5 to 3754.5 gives 136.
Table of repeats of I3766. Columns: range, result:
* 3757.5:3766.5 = 195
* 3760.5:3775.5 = 212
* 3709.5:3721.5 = 194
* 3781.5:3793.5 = 237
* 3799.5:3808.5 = 239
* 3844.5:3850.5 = 230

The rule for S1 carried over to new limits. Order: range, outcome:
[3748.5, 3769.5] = 218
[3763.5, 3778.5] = 242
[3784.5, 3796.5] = 236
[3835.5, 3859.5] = 238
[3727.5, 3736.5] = 206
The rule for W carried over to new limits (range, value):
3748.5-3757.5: 150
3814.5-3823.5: 179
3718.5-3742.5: 116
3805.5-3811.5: 243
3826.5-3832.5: 128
